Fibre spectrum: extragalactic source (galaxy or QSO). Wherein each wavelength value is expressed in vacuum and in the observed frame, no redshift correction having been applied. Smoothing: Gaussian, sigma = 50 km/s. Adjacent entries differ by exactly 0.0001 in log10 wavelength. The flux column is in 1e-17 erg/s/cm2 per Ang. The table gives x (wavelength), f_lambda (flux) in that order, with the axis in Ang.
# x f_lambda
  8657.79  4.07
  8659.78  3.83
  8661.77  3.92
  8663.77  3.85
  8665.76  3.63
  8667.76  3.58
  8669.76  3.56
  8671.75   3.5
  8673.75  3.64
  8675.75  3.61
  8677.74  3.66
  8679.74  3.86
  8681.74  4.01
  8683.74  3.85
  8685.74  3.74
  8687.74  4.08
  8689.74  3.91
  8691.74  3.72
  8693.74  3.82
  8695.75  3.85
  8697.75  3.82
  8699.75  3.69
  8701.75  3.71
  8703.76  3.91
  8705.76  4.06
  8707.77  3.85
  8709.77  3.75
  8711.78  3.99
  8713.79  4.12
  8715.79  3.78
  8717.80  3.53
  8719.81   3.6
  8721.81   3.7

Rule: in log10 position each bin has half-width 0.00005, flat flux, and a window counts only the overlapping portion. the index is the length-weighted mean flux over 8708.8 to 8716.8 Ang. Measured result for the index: 3.91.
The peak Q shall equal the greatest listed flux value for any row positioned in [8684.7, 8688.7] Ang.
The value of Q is 4.08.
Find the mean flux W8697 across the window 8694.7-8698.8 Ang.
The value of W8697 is 3.83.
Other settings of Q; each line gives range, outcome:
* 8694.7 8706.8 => 4.06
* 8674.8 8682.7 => 4.01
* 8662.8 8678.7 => 3.85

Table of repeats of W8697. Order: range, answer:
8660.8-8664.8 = 3.88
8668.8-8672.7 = 3.54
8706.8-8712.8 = 3.86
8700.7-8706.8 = 3.89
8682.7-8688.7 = 3.89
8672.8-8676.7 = 3.62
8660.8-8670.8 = 3.71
